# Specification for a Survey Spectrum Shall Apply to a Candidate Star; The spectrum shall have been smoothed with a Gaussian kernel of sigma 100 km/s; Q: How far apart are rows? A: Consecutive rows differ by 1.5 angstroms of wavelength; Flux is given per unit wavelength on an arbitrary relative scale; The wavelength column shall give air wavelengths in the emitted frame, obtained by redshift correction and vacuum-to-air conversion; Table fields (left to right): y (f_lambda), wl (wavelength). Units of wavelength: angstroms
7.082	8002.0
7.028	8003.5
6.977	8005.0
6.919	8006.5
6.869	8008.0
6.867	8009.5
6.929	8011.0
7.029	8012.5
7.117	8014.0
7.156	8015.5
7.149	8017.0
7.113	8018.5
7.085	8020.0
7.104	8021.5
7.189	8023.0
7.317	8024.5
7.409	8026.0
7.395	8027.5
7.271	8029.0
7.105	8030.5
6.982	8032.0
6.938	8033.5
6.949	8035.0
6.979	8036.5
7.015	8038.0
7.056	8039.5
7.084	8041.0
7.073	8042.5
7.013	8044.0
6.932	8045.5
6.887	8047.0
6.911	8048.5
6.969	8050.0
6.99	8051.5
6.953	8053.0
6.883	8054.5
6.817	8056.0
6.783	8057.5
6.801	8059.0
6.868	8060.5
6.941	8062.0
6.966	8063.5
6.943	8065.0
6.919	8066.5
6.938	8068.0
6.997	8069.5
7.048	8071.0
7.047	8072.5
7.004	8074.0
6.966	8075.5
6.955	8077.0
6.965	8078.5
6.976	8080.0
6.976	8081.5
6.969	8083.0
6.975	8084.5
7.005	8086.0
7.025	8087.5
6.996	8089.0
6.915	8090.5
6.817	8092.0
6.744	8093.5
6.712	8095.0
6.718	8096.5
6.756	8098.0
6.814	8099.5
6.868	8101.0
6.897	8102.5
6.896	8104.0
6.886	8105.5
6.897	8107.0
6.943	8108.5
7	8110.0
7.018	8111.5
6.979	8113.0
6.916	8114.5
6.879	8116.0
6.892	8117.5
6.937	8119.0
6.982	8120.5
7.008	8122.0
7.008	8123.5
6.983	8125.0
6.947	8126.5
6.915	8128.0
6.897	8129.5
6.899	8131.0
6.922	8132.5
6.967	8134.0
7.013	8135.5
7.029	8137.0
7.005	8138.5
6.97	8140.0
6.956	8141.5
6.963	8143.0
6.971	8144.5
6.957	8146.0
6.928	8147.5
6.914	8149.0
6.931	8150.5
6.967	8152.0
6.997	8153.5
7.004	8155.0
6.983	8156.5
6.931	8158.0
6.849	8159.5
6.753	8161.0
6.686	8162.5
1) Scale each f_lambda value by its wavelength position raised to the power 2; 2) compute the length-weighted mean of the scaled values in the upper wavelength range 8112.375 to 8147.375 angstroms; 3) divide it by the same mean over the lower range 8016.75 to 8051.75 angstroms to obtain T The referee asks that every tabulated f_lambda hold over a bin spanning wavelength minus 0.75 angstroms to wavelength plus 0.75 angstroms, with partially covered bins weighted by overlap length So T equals 1.01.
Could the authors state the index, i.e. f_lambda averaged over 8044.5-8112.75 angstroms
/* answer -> 6.92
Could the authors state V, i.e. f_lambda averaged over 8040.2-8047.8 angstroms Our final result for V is 7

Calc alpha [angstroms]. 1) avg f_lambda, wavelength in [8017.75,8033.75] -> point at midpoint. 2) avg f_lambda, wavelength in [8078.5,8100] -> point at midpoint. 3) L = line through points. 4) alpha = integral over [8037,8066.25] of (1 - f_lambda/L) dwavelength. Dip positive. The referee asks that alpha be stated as 0.50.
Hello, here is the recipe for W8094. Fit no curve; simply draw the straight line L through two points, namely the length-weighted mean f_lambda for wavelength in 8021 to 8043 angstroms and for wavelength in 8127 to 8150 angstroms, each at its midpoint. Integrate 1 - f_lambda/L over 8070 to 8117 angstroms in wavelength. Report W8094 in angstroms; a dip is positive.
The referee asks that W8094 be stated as 0.7 angstroms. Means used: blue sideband 7.13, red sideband 6.95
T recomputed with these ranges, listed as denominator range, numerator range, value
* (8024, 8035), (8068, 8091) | 0.98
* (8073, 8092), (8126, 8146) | 1.01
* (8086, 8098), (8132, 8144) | 1.03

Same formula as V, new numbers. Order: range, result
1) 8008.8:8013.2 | 6.94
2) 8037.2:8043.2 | 7.06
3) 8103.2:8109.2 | 6.91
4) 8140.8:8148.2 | 6.96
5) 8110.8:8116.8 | 6.95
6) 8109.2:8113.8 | 7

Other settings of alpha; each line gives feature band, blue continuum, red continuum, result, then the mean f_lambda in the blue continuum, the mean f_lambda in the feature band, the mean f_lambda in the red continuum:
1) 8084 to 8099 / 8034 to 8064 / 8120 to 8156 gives 0.19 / 6.94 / 6.86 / 6.96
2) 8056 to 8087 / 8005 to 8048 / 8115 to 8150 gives 0.30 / 7.07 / 6.95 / 6.95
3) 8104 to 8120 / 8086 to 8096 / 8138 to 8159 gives -0.06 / 6.87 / 6.93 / 6.96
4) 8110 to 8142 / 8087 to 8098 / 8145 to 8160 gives -0.28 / 6.84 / 6.96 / 6.95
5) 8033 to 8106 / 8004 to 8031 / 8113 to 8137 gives 1.06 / 7.11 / 6.93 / 6.95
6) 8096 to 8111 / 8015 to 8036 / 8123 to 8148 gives 0.31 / 7.15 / 6.87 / 6.96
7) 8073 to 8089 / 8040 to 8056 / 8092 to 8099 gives -0.40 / 6.96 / 6.98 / 6.74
